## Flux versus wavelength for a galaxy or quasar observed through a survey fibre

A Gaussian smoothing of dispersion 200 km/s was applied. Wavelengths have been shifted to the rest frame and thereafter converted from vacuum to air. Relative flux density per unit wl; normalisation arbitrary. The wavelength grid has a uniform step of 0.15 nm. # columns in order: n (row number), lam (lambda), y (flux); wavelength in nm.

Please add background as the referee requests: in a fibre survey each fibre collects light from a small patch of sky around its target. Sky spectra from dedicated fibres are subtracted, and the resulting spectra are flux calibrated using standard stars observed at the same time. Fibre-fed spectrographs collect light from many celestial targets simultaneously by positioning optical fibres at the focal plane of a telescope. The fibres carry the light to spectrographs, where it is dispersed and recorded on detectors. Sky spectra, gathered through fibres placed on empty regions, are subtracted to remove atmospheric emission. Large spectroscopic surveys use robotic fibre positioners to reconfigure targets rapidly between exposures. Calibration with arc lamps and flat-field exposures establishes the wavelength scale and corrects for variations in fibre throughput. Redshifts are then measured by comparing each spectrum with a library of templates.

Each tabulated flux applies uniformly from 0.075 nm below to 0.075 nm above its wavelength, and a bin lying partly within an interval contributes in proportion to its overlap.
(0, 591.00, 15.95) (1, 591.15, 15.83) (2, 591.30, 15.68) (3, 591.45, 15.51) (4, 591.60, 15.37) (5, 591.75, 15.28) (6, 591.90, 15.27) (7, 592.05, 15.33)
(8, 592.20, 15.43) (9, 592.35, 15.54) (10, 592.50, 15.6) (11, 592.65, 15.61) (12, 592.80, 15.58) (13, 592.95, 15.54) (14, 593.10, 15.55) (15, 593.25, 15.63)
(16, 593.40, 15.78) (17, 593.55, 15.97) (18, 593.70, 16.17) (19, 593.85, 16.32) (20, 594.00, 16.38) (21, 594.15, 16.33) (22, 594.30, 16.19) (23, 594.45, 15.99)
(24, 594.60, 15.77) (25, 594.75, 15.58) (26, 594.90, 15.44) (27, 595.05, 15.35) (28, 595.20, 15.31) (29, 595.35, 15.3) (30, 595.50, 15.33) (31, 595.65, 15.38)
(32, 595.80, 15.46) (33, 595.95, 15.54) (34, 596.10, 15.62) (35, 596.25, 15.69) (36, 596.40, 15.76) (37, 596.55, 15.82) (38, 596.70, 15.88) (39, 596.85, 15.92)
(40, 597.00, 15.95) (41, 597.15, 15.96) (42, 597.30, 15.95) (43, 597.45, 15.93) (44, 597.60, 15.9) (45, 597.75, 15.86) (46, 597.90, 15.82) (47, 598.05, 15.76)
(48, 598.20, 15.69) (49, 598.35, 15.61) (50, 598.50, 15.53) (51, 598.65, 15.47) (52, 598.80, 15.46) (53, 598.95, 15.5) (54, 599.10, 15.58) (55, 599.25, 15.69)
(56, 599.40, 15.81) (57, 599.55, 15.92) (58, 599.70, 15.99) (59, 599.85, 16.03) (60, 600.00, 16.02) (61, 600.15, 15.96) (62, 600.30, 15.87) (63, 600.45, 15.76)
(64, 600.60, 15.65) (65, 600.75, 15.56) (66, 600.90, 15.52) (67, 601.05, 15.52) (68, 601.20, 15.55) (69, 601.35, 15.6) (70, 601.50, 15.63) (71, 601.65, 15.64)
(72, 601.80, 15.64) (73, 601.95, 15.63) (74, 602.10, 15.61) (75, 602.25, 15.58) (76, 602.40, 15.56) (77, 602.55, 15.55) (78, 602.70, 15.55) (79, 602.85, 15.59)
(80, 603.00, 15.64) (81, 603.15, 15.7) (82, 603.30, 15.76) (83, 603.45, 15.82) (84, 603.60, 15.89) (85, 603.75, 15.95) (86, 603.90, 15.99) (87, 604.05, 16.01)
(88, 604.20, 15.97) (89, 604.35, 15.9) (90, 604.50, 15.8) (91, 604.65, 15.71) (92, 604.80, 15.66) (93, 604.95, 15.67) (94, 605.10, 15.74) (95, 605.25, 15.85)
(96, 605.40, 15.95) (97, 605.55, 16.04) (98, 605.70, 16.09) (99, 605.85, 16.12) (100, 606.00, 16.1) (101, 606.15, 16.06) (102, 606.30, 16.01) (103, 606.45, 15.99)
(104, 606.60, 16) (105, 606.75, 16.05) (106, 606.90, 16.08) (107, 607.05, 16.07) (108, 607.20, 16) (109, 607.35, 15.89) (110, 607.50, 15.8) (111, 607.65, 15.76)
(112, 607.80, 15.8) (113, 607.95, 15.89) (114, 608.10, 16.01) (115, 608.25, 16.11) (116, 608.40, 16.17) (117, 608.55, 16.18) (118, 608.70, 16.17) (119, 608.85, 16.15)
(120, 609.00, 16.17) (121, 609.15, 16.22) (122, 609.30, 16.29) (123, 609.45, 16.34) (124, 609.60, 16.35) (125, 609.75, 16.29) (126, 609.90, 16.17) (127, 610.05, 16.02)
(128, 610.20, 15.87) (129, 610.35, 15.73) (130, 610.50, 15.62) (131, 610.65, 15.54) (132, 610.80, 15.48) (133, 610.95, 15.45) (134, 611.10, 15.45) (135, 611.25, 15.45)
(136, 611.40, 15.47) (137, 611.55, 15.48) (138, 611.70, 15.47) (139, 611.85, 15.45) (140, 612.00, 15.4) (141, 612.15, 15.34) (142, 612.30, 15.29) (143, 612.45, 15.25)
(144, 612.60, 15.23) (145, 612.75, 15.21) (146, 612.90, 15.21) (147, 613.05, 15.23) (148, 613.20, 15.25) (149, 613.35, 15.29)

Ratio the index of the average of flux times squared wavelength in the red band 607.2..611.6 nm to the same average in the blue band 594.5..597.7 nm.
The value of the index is 1.06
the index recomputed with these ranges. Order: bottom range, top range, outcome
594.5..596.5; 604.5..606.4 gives 1.06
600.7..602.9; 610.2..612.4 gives 1.03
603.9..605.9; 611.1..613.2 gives 0.99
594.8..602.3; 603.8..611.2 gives 1.05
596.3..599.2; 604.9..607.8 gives 1.04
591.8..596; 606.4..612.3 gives 1.07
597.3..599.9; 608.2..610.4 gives 1.06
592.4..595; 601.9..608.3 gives 1.04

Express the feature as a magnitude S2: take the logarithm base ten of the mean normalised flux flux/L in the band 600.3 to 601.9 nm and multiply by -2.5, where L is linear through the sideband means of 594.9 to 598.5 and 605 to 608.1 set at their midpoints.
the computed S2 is 0.01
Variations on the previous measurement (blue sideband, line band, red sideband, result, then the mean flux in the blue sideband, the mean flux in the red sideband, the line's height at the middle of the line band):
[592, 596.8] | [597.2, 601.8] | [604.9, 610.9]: 0.006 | 15.7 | 16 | 15.8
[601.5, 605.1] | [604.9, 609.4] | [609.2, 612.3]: -0.020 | 15.7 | 15.7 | 15.7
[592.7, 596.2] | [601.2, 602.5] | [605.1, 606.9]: 0.021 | 15.7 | 16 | 15.9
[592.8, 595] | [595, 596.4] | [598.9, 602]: 0.026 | 15.9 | 15.7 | 15.8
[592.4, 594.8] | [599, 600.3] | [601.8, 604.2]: -0.006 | 15.9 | 15.7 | 15.8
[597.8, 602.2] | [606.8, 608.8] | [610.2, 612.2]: -0.030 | 15.7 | 15.5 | 15.6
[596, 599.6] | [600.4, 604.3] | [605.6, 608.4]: 0.013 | 15.8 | 16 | 15.9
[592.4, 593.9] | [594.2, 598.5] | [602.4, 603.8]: 0.003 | 15.8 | 15.7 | 15.7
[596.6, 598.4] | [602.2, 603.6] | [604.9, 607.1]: 0.020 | 15.9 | 16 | 15.9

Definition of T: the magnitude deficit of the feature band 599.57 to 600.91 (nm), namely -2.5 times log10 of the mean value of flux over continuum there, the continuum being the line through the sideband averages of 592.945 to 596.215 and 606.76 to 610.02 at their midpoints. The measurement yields 0.00 mag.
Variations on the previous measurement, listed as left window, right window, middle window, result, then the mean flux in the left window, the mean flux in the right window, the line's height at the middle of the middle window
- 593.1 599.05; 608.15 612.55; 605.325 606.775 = -0.02 mag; 15.7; 15.8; 15.8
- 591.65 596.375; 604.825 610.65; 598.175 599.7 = 0.01 mag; 15.7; 16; 15.8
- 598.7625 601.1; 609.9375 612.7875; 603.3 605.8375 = -0.02 mag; 15.7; 15.5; 15.6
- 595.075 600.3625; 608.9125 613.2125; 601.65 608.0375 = -0.01 mag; 15.7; 15.7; 15.7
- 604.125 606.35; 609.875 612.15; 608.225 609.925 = -0.04 mag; 15.9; 15.6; 15.7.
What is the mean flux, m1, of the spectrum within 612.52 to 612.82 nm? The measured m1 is 15.2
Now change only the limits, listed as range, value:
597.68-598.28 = 15.8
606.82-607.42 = 16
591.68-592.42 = 15.4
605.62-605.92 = 16.1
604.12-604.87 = 15.8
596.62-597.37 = 15.9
